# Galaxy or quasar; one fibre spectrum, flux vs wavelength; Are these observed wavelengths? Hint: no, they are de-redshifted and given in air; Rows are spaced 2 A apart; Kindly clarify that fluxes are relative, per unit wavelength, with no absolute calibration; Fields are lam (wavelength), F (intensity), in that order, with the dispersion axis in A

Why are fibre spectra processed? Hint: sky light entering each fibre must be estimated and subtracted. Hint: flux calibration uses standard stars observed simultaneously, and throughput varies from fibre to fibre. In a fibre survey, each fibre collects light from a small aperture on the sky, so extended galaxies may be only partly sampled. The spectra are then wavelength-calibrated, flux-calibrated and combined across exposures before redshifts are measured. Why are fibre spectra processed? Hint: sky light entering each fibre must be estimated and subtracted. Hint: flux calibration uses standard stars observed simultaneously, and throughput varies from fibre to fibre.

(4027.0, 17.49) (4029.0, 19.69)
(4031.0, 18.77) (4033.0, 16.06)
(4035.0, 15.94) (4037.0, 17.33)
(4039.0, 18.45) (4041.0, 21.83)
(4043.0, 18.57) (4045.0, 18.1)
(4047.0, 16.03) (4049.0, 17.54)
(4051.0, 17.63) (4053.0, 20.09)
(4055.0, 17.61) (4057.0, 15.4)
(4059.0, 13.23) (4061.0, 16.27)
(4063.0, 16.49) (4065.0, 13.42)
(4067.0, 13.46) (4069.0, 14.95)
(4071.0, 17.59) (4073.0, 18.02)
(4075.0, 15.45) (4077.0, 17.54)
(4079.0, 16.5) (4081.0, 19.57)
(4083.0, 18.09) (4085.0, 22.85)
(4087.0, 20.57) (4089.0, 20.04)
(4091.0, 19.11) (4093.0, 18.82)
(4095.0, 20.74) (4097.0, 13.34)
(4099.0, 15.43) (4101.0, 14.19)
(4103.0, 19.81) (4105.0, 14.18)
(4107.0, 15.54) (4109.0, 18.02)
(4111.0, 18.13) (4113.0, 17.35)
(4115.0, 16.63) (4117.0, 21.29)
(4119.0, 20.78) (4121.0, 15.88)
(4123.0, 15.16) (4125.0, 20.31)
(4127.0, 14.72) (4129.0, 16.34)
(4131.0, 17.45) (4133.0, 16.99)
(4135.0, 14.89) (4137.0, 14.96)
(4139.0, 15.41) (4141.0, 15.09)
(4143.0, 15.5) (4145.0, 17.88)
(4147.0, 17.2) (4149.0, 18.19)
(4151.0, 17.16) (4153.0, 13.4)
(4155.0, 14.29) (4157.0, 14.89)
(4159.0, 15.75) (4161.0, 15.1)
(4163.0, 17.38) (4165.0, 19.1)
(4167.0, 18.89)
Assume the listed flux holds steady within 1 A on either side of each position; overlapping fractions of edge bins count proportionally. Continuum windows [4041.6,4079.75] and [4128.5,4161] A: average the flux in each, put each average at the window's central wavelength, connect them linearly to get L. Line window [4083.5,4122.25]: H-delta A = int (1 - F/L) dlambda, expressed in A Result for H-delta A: -4.2 A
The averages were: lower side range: 16.6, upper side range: 15.9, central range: 18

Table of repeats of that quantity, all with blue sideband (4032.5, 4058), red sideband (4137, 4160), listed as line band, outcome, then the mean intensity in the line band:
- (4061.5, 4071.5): 1.30 A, 15.1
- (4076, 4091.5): -2.04 A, 19.3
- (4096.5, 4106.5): 0.73 A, 15.5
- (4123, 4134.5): -0.48 A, 16.9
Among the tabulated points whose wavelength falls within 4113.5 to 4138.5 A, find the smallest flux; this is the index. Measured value 14.72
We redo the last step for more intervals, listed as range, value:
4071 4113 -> 13.34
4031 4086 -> 13.23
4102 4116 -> 14.18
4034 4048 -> 15.94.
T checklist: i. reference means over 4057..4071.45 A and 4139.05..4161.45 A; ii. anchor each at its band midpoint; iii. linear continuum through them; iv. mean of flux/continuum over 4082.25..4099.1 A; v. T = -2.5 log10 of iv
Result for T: -0.24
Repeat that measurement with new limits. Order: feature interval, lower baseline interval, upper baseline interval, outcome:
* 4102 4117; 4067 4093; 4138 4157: -0.011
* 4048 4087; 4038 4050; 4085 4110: 0.066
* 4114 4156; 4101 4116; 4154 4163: -0.040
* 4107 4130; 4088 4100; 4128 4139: -0.053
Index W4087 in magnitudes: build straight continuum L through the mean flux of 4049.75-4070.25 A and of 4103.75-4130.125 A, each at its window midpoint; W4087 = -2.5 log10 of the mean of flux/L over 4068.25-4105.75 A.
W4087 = -0.08 mag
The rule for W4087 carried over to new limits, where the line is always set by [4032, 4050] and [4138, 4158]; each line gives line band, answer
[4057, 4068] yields 0.19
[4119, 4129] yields -0.04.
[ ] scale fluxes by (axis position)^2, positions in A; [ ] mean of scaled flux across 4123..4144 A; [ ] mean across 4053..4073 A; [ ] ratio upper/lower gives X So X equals 1.06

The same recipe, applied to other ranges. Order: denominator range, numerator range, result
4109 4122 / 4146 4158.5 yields 0.88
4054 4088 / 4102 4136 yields 1.05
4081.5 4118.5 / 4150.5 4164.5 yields 0.88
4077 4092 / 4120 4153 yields 0.86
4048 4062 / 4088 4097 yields 1.15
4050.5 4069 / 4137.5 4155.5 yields 1.06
